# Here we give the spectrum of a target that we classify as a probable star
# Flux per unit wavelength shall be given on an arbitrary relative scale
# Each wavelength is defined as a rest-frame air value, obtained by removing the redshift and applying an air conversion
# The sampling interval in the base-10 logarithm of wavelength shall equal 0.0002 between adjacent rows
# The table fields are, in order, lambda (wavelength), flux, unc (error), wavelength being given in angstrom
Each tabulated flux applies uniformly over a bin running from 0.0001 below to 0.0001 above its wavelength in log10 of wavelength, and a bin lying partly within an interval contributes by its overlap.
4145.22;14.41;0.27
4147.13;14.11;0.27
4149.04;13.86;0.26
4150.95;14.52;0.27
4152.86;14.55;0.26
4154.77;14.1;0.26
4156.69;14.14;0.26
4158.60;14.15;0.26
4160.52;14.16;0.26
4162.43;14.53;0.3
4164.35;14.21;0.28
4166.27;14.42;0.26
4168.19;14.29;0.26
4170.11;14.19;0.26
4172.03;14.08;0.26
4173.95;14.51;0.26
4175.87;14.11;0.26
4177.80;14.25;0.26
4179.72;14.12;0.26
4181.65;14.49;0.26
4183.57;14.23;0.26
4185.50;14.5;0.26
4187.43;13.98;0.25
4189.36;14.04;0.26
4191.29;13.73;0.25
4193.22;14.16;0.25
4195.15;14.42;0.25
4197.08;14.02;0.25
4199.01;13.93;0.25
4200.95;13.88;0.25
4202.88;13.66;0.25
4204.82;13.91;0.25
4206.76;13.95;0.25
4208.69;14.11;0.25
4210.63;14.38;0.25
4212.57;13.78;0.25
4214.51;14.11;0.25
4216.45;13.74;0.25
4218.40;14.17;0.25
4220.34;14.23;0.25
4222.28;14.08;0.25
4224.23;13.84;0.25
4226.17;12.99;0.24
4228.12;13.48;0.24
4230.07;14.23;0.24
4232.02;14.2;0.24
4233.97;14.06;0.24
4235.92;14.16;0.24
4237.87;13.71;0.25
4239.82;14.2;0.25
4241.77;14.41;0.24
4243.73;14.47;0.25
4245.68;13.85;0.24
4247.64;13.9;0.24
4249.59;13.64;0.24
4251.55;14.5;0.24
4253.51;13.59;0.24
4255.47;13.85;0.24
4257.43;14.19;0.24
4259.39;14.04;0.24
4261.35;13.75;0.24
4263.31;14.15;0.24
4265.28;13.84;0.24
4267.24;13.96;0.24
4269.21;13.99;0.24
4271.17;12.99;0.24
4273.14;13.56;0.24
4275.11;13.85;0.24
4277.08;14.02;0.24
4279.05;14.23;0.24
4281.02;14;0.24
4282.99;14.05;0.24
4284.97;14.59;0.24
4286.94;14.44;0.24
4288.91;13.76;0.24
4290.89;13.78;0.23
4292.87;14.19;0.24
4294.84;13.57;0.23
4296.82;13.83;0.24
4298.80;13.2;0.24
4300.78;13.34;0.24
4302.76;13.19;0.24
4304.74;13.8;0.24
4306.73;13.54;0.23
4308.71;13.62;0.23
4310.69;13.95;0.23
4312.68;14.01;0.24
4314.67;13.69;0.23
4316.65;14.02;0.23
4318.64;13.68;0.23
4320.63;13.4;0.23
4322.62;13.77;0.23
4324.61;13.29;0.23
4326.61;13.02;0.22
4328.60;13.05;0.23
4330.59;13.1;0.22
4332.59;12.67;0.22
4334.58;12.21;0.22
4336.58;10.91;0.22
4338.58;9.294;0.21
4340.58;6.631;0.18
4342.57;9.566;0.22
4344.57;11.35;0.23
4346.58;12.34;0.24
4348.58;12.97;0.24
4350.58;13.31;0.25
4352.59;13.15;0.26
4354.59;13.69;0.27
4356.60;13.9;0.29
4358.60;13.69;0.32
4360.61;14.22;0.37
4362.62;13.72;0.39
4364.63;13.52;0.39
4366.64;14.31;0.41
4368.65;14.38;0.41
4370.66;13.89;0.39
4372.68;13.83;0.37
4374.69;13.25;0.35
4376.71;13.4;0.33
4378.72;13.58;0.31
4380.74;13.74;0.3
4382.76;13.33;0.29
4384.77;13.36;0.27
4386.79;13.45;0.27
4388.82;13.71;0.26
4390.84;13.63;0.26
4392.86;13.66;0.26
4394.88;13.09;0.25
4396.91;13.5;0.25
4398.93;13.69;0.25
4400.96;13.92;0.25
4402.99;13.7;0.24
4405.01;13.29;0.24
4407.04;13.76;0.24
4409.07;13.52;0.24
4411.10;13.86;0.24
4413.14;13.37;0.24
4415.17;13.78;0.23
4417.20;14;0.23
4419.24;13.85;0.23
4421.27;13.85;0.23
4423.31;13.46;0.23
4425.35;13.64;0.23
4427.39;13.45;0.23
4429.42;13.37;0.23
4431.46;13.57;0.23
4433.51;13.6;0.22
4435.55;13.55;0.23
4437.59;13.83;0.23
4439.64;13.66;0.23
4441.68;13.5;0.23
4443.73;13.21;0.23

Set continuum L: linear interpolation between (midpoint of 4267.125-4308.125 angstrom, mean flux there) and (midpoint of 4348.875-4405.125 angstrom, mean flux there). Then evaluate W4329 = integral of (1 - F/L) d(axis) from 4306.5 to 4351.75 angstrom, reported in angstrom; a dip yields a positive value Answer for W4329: 4.1 angstrom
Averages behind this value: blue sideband 13.8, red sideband 13.6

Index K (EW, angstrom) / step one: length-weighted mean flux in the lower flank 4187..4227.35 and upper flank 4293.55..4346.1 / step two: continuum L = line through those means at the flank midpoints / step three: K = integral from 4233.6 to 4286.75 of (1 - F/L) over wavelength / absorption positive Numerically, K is -2.5 angstrom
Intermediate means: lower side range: 14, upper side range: 12.7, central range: 14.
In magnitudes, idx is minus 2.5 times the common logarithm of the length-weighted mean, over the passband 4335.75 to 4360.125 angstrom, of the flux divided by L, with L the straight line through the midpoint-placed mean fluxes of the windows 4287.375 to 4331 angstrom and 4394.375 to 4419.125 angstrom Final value 0.16 mag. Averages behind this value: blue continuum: 13.6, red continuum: 13.6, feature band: 11.8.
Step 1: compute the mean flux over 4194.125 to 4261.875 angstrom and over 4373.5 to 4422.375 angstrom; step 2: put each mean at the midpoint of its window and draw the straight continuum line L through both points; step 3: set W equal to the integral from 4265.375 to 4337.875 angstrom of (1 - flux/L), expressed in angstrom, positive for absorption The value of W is 1.43 angstrom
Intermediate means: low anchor 14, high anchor 13.6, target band 13.5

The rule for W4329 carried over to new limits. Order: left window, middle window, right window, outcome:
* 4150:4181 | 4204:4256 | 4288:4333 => -0.13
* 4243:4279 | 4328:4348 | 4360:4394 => 3.86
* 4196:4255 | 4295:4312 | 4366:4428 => 0.32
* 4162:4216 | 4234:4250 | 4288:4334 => -0.22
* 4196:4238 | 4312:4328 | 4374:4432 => 0.18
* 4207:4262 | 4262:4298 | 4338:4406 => -0.62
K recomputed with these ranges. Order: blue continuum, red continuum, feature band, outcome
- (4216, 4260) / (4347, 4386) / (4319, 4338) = 1.32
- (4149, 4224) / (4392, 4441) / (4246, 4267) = 0.07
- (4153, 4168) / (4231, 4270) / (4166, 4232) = 0.48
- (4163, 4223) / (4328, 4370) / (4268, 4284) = -0.71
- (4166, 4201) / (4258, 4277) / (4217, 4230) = 0.17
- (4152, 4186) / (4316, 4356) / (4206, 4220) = -0.30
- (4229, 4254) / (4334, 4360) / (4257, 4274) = -0.33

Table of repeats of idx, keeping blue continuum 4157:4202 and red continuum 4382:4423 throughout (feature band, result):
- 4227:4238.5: 0.01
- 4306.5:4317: 0.00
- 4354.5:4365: -0.01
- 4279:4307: 0.01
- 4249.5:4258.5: 0.00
